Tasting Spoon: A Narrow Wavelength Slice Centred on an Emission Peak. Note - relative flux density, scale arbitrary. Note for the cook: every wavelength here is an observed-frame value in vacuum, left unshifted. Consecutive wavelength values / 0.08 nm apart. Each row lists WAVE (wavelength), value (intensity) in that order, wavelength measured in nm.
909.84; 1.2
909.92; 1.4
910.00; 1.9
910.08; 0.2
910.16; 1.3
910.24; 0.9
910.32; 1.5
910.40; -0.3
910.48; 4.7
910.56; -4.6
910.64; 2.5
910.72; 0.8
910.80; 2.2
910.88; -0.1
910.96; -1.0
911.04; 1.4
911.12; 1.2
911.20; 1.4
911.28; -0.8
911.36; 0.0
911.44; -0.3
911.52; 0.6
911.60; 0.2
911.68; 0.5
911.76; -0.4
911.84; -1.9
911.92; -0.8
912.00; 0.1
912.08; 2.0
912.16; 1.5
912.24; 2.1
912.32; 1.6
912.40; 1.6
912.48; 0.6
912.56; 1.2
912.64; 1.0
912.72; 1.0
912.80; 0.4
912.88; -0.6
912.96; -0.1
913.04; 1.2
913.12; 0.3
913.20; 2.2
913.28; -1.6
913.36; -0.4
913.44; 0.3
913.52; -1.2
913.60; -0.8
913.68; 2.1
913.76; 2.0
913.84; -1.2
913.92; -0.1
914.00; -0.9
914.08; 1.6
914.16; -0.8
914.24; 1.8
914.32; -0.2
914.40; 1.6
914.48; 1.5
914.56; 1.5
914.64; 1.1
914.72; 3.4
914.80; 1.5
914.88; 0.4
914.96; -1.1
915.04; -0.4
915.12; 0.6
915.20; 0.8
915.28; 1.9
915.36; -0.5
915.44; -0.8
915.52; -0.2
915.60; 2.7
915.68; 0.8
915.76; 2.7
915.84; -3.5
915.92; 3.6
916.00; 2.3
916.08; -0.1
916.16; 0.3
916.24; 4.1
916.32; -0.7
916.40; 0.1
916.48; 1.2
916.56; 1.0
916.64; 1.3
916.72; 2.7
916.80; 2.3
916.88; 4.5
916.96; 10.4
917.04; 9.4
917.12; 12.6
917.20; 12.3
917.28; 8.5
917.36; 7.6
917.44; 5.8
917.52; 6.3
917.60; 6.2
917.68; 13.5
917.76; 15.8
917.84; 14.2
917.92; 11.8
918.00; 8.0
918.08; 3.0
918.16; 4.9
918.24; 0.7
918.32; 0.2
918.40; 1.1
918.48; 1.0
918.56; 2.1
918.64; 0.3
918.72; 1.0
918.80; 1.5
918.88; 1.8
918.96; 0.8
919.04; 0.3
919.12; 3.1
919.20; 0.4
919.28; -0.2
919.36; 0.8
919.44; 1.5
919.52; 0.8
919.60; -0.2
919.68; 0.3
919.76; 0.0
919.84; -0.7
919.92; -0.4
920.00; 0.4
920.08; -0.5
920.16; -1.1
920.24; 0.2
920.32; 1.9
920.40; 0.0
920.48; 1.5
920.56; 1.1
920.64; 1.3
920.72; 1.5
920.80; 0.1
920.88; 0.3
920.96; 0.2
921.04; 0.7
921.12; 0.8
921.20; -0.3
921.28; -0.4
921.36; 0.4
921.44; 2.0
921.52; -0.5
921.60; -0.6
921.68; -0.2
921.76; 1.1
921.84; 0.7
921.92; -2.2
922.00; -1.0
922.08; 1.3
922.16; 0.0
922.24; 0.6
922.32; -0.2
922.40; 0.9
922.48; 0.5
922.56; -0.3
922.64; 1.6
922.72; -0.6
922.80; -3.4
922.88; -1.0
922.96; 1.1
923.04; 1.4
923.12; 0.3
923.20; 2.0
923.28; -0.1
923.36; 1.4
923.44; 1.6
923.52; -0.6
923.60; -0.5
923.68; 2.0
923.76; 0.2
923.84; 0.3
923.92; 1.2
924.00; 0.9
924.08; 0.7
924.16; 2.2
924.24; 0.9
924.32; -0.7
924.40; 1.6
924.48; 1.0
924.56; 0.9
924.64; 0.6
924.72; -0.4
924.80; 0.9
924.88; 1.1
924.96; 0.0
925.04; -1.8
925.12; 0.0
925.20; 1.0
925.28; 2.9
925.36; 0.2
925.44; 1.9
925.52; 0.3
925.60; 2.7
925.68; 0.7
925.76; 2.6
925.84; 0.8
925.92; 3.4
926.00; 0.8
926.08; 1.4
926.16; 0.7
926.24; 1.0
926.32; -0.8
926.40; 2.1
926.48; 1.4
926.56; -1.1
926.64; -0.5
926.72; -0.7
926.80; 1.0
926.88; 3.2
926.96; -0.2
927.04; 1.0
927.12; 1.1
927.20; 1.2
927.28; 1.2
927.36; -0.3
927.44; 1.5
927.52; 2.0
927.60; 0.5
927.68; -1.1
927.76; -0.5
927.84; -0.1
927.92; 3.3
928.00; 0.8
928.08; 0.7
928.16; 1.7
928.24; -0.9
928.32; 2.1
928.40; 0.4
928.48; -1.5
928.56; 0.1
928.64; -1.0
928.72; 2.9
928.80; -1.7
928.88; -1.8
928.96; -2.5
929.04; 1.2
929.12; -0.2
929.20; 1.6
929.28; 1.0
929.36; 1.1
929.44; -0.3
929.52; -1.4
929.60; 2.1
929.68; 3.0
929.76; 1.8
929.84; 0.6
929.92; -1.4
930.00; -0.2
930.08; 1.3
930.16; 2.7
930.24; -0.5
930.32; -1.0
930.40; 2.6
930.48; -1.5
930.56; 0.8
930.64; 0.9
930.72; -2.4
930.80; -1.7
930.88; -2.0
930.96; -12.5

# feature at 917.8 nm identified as [O II] 3727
